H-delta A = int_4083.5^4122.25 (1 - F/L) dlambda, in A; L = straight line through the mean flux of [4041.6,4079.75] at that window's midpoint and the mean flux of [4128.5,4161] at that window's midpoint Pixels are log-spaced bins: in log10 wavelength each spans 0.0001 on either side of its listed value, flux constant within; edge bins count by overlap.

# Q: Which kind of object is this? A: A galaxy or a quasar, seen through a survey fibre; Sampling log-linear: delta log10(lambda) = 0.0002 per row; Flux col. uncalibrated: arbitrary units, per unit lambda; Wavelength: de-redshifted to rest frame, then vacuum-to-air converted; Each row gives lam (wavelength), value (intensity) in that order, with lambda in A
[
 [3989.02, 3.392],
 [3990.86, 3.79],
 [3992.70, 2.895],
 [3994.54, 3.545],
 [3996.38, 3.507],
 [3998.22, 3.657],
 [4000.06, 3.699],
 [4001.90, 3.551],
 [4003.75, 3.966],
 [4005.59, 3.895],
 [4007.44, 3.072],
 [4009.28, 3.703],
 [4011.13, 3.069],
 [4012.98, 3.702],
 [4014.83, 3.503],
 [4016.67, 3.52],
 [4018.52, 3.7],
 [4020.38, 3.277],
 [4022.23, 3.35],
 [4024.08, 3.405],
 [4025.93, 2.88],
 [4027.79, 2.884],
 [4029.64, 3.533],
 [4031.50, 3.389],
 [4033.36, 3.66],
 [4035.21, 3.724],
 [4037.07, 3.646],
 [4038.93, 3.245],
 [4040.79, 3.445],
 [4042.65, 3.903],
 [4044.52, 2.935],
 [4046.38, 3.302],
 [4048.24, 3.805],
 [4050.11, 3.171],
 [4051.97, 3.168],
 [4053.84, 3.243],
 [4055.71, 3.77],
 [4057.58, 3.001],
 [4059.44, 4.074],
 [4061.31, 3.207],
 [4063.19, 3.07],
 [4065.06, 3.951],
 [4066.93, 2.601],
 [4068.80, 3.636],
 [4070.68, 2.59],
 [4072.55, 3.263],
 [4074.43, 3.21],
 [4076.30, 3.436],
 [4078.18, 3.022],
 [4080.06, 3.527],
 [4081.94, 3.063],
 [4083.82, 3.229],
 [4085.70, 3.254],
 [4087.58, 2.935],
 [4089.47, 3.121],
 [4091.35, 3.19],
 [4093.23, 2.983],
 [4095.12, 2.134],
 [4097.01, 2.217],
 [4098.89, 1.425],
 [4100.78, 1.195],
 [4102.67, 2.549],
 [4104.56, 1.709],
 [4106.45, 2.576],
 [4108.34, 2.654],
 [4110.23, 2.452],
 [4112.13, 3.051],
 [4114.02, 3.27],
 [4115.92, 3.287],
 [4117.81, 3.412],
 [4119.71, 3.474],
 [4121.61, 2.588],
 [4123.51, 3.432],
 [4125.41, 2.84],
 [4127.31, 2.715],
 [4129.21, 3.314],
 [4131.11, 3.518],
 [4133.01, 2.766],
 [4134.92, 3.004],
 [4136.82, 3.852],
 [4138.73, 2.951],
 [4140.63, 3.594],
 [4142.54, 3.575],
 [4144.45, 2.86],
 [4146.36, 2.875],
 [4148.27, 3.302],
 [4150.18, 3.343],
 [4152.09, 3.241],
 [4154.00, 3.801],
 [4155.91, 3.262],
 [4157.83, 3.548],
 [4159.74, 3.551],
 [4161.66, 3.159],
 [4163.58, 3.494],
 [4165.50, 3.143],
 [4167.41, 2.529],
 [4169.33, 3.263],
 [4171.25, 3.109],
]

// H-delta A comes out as 7.3 A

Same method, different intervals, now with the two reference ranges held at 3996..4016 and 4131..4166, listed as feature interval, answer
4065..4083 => 1.3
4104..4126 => 2.9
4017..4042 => 0.9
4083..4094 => 1.0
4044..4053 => 0.5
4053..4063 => 0.1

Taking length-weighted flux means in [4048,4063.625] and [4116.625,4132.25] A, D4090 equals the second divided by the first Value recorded 0.93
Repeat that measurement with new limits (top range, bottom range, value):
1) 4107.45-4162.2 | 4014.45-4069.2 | 0.94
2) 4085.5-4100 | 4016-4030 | 0.79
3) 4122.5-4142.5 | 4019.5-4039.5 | 0.95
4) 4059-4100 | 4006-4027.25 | 0.90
